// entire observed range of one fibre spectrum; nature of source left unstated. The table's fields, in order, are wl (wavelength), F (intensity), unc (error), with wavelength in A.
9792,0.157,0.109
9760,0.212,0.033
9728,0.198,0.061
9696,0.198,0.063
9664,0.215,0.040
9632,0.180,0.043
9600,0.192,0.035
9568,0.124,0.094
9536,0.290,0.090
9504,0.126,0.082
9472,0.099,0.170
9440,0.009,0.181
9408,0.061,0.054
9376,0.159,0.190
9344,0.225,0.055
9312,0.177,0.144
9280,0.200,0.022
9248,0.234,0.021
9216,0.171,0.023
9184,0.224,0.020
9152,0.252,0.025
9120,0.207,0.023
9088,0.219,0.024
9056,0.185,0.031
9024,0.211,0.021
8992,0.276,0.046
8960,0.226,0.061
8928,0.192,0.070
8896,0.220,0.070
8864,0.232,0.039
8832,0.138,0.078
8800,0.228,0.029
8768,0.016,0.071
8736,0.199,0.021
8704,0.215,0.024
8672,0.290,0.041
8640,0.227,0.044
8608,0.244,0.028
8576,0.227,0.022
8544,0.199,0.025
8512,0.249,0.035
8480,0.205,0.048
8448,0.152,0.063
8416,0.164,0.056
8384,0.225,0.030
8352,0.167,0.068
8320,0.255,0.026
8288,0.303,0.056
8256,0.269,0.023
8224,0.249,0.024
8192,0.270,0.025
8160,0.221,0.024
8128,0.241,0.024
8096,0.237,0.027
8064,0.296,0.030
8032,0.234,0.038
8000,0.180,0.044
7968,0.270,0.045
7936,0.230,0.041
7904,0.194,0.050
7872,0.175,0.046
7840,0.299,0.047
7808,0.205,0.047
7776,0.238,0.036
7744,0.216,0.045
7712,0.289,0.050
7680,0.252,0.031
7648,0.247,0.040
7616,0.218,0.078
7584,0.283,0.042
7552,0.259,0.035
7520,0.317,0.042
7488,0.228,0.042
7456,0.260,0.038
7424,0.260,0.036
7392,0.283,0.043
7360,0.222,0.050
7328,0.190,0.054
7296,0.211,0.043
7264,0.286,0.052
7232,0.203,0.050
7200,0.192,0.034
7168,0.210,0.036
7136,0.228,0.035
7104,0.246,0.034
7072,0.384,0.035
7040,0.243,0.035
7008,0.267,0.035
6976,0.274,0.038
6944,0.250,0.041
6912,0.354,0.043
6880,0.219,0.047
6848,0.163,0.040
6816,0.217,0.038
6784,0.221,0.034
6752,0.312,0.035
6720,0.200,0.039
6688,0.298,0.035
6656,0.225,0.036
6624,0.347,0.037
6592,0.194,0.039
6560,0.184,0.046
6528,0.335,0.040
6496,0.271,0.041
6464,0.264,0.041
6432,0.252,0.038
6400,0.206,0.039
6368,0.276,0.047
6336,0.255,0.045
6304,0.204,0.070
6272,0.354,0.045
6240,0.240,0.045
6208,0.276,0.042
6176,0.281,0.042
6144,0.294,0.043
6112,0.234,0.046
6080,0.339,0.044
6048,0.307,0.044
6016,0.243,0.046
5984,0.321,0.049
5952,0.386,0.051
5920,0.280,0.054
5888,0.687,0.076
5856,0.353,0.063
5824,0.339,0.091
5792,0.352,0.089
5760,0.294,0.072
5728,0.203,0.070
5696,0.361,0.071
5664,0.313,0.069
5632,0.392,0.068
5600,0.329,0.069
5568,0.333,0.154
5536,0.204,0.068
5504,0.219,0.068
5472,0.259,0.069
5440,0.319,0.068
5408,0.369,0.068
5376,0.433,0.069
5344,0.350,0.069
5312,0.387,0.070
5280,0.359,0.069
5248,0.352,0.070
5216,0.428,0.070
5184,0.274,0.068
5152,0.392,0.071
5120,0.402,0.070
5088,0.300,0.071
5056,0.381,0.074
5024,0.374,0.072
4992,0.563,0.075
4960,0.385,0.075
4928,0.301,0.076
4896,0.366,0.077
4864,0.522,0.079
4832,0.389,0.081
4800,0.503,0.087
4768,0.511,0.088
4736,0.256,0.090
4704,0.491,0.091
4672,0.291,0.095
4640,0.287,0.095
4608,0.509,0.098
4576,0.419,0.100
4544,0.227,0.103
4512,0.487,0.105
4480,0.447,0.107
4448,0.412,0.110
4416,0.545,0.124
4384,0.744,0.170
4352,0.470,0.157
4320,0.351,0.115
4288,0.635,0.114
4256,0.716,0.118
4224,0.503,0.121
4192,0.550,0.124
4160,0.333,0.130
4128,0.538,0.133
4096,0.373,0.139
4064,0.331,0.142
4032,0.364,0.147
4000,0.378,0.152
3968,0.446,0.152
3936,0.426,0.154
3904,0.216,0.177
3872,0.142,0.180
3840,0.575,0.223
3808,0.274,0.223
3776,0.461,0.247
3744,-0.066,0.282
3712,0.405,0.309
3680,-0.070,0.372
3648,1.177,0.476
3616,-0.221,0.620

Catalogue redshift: 0.052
